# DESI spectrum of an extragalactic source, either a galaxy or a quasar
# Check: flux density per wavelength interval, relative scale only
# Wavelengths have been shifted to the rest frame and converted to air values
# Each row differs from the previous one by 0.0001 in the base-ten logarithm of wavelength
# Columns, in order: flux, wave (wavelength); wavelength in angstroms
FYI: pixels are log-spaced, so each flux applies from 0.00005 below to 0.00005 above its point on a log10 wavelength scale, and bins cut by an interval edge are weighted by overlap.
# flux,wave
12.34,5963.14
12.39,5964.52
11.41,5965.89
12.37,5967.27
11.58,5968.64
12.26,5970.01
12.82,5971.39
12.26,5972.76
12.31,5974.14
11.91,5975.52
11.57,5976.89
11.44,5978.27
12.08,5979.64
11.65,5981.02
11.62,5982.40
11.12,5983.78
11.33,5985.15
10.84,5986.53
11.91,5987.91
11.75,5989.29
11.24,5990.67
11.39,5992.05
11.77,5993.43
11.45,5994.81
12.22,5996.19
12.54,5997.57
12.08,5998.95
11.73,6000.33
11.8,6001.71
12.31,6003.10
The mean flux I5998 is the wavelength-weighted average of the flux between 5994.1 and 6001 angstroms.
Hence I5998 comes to 12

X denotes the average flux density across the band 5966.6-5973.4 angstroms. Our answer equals 12.3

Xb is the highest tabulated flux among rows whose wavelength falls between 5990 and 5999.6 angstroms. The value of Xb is 12.54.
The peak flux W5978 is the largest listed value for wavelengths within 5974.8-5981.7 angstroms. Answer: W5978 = 12.08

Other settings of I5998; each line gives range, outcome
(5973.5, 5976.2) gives 12.1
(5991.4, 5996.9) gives 11.7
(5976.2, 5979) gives 11.6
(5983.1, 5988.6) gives 11.3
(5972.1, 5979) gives 11.9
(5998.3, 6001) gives 11.9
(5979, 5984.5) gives 11.6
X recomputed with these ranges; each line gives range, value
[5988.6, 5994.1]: 11.5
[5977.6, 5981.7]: 11.7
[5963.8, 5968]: 12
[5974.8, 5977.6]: 11.7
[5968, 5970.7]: 11.9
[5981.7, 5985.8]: 11.4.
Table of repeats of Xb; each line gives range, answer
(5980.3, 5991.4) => 11.91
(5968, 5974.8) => 12.82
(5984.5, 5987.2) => 11.33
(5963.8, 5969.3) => 12.39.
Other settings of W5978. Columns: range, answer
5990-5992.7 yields 11.39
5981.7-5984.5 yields 11.62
